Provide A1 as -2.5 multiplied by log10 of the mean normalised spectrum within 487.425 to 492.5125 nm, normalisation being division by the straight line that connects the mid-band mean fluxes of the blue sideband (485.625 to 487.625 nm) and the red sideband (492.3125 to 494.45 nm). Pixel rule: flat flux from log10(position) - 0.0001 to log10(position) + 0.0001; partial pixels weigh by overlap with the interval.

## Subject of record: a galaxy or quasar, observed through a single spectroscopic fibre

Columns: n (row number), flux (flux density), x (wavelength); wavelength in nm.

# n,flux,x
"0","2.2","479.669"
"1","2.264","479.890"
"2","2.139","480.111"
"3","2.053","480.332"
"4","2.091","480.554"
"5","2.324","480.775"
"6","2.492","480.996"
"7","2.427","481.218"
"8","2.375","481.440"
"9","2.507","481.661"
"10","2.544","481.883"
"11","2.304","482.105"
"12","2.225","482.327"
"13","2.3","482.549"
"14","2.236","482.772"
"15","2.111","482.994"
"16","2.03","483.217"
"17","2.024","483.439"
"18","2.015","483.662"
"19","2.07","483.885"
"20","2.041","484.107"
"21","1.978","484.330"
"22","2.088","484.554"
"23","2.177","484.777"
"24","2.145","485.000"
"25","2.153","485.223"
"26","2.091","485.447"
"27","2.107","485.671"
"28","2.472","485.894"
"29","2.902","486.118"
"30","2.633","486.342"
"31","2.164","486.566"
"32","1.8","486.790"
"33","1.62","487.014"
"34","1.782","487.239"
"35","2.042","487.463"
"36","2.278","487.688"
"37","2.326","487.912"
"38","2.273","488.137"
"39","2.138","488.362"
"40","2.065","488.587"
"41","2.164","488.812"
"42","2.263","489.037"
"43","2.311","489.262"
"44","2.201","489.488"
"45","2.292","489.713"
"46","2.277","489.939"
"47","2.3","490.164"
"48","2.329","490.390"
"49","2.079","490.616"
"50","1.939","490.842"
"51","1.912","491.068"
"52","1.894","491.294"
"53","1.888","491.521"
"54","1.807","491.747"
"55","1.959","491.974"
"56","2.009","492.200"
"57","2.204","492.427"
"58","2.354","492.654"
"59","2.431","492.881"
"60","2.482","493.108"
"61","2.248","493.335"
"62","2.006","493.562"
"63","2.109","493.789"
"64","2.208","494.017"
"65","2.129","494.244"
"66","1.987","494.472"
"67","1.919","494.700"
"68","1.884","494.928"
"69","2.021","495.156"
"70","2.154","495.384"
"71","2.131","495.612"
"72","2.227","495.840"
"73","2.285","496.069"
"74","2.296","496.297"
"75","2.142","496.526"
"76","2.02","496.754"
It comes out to 0.04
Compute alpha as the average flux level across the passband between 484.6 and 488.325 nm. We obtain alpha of 2.18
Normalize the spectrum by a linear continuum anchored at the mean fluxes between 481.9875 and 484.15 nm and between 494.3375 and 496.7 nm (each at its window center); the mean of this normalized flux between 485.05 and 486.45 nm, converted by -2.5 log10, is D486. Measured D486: -0.120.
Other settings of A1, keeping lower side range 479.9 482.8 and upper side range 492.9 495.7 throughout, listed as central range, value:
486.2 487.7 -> 0.09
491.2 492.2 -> 0.14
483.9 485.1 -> 0.09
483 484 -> 0.12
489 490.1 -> -0.04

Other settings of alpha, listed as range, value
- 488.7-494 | 2.15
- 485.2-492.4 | 2.14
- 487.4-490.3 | 2.23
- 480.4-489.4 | 2.2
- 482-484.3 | 2.13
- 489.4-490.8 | 2.23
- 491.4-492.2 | 1.9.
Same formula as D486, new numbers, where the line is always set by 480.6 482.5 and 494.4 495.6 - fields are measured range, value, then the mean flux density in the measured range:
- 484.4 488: 0.04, 2.17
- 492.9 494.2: -0.09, 2.22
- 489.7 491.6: 0.02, 2.09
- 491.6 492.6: 0.04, 2.01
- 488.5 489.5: -0.01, 2.2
